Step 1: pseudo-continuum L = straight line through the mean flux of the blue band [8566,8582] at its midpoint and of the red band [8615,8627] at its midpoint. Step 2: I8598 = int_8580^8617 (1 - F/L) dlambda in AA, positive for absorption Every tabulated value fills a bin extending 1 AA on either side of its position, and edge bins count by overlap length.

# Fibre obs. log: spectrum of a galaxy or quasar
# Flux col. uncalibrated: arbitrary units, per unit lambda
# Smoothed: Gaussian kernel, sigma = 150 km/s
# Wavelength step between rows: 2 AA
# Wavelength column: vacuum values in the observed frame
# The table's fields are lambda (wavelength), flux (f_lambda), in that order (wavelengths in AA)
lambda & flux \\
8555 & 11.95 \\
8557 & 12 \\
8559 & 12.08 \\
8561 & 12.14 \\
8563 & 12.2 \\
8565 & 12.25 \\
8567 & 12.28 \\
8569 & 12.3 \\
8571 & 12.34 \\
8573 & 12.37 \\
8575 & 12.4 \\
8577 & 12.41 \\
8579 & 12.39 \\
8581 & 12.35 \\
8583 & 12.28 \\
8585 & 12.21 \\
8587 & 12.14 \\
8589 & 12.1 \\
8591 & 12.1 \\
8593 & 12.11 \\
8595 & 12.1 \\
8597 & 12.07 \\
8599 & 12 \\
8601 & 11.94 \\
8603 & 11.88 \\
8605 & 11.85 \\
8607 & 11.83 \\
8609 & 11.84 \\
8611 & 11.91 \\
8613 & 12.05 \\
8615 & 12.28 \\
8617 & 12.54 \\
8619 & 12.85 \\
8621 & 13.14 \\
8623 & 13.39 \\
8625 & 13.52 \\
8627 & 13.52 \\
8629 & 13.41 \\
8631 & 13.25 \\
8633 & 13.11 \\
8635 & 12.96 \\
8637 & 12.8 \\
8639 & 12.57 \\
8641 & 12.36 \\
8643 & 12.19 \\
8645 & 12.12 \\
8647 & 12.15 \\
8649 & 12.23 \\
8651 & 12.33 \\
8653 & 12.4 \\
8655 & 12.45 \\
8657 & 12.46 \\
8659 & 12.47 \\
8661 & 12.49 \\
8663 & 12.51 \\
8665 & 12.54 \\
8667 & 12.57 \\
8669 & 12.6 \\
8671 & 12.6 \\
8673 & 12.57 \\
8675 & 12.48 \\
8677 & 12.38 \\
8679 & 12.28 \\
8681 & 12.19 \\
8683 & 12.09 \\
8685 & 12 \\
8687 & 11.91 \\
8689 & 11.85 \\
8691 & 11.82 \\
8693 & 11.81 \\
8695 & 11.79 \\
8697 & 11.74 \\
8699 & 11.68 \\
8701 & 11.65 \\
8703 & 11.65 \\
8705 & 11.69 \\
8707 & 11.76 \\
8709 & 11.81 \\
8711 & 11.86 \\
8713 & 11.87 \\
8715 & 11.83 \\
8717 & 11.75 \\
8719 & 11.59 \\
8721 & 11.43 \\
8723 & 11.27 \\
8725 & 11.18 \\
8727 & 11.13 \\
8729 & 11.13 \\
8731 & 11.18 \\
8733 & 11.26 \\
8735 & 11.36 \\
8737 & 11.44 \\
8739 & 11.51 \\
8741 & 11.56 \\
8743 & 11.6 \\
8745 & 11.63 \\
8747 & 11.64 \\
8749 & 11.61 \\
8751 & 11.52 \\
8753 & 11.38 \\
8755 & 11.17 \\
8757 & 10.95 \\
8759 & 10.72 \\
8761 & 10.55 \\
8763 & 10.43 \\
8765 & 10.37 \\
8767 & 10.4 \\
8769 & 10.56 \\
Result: 1.9 AA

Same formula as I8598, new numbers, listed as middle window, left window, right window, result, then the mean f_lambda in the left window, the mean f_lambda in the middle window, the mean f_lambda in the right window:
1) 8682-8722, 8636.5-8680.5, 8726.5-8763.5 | 0.2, 12.4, 11.8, 11.3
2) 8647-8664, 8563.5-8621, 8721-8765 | -0.9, 12.2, 12.4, 11.2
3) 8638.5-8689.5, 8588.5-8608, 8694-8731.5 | -2.5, 12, 12.3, 11.6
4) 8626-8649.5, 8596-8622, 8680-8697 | -1.3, 12.2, 12.7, 11.9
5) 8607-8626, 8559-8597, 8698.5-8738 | -0.8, 12.2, 12.6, 11.5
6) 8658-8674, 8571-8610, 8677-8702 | -0.8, 12.1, 12.5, 11.9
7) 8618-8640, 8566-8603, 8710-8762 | -2.2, 12.2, 13.1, 11.4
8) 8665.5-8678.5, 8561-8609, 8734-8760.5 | -0.9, 12.2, 12.5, 11.4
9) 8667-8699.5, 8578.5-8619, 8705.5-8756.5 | -1.1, 12.1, 12.1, 11.5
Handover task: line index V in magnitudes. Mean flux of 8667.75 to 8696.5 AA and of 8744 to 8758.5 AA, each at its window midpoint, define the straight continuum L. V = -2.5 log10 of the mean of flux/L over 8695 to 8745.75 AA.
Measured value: 0.02 mag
